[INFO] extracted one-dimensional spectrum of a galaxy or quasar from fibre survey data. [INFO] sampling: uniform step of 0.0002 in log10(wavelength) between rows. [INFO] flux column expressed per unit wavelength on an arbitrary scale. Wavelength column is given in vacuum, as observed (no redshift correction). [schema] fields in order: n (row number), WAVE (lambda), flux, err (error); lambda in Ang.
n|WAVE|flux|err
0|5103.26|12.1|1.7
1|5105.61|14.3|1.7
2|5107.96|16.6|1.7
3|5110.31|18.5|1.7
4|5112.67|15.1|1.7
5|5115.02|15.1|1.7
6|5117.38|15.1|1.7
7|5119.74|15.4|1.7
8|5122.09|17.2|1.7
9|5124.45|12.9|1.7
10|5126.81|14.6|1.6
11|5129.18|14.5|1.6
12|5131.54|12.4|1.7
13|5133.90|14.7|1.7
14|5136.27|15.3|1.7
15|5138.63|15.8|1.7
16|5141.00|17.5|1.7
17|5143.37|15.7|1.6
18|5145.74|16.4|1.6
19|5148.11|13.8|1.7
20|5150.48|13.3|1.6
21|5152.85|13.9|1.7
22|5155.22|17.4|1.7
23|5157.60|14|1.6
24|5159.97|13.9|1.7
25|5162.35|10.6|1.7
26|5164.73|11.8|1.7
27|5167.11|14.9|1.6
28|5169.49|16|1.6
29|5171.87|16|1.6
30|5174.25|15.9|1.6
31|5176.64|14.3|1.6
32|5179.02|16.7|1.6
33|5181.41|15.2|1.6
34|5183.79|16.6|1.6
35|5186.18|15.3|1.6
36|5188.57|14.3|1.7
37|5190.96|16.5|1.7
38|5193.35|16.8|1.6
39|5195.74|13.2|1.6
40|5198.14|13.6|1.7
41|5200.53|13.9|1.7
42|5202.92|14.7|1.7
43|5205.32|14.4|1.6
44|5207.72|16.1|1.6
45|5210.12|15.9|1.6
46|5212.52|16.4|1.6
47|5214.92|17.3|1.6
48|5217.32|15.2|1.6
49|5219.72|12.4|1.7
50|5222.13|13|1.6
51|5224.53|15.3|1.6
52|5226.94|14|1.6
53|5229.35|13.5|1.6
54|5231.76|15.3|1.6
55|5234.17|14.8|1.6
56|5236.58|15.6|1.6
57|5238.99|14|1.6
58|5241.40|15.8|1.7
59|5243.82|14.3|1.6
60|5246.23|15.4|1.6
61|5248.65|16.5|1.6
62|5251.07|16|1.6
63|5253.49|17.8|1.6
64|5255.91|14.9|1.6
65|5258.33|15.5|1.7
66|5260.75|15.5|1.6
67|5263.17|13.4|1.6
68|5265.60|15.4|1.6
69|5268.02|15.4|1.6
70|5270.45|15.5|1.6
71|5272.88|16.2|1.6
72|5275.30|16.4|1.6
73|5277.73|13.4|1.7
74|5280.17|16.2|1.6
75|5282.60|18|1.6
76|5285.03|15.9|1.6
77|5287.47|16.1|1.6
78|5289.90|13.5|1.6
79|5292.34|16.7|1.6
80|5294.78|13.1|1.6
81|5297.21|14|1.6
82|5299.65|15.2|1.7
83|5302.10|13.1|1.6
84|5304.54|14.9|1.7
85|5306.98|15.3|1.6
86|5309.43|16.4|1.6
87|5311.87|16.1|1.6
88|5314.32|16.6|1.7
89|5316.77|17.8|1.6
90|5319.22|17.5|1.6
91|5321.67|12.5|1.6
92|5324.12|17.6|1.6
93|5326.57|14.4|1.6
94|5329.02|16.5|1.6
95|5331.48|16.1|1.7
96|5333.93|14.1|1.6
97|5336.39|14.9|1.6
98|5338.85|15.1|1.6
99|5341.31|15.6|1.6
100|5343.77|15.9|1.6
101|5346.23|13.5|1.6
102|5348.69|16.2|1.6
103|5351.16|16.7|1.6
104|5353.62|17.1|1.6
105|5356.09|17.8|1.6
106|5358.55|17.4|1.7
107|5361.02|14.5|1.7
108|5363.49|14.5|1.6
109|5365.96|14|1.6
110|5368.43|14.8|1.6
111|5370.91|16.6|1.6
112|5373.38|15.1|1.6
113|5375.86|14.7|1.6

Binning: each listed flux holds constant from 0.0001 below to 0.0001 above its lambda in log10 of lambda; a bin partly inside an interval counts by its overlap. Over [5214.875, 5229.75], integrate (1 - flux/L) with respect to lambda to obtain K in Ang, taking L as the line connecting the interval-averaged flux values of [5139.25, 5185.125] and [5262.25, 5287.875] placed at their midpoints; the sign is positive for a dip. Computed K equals 1.08 Ang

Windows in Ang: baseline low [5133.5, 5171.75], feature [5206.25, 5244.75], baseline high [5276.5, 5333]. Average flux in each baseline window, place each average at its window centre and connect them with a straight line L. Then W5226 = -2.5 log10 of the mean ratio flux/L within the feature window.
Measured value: 0.01 mag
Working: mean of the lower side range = 14.7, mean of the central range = 14.9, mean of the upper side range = 15.5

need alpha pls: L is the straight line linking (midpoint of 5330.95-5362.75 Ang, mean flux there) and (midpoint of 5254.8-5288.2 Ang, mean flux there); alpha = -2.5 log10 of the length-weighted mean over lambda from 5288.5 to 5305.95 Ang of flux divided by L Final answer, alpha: 0.09 mag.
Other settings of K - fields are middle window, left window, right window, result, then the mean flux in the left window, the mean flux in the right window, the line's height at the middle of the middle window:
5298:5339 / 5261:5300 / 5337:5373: -0.1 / 15.3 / 15.7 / 15.5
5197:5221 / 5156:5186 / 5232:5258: 0.2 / 14.7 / 15.5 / 15.1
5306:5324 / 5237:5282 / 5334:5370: -0.7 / 15.5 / 15.5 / 15.5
